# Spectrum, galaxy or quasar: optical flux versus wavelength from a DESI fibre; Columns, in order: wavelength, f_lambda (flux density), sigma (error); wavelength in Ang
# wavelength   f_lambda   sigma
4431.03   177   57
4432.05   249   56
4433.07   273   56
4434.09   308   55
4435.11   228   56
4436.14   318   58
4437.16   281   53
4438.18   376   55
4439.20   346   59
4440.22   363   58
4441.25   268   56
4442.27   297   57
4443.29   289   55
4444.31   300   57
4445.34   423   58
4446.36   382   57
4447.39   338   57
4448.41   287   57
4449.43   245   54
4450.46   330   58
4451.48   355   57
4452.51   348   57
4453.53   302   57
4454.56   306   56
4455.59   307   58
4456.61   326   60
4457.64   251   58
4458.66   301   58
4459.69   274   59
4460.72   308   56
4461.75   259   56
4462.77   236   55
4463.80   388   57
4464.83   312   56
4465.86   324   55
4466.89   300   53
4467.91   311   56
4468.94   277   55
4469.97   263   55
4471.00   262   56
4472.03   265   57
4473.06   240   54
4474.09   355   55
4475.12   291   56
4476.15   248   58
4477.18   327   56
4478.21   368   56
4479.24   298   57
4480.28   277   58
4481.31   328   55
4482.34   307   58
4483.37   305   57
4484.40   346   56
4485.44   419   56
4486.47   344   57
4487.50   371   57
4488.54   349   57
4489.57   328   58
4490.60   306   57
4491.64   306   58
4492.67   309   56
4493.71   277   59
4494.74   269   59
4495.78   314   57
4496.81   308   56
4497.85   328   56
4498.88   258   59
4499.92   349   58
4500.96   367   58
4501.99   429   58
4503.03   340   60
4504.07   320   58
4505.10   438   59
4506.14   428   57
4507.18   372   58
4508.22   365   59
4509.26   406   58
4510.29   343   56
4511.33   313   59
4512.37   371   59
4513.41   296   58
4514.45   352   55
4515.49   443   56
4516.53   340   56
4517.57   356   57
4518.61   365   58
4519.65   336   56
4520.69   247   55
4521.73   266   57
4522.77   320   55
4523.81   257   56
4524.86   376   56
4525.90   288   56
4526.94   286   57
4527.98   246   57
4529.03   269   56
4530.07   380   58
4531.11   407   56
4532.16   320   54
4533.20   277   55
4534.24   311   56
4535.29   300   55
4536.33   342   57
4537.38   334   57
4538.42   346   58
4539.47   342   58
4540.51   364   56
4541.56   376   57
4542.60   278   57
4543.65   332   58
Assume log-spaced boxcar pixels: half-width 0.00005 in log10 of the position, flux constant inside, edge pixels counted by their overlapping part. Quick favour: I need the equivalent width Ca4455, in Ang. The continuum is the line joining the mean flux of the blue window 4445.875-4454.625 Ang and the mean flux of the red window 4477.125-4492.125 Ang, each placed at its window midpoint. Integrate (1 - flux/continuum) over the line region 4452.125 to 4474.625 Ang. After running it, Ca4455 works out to 2.1 Ang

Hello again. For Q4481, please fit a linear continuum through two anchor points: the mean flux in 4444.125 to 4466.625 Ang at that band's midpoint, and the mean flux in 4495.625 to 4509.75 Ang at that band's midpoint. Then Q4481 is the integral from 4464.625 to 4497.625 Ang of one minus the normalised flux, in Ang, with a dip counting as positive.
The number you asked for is 2.8 Ang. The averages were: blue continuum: 314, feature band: 310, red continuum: 360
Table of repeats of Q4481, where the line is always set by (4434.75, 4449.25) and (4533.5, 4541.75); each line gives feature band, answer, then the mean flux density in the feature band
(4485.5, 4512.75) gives -1.2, 344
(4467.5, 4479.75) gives 1.3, 292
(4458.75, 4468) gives 0.7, 301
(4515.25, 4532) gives 0.6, 322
